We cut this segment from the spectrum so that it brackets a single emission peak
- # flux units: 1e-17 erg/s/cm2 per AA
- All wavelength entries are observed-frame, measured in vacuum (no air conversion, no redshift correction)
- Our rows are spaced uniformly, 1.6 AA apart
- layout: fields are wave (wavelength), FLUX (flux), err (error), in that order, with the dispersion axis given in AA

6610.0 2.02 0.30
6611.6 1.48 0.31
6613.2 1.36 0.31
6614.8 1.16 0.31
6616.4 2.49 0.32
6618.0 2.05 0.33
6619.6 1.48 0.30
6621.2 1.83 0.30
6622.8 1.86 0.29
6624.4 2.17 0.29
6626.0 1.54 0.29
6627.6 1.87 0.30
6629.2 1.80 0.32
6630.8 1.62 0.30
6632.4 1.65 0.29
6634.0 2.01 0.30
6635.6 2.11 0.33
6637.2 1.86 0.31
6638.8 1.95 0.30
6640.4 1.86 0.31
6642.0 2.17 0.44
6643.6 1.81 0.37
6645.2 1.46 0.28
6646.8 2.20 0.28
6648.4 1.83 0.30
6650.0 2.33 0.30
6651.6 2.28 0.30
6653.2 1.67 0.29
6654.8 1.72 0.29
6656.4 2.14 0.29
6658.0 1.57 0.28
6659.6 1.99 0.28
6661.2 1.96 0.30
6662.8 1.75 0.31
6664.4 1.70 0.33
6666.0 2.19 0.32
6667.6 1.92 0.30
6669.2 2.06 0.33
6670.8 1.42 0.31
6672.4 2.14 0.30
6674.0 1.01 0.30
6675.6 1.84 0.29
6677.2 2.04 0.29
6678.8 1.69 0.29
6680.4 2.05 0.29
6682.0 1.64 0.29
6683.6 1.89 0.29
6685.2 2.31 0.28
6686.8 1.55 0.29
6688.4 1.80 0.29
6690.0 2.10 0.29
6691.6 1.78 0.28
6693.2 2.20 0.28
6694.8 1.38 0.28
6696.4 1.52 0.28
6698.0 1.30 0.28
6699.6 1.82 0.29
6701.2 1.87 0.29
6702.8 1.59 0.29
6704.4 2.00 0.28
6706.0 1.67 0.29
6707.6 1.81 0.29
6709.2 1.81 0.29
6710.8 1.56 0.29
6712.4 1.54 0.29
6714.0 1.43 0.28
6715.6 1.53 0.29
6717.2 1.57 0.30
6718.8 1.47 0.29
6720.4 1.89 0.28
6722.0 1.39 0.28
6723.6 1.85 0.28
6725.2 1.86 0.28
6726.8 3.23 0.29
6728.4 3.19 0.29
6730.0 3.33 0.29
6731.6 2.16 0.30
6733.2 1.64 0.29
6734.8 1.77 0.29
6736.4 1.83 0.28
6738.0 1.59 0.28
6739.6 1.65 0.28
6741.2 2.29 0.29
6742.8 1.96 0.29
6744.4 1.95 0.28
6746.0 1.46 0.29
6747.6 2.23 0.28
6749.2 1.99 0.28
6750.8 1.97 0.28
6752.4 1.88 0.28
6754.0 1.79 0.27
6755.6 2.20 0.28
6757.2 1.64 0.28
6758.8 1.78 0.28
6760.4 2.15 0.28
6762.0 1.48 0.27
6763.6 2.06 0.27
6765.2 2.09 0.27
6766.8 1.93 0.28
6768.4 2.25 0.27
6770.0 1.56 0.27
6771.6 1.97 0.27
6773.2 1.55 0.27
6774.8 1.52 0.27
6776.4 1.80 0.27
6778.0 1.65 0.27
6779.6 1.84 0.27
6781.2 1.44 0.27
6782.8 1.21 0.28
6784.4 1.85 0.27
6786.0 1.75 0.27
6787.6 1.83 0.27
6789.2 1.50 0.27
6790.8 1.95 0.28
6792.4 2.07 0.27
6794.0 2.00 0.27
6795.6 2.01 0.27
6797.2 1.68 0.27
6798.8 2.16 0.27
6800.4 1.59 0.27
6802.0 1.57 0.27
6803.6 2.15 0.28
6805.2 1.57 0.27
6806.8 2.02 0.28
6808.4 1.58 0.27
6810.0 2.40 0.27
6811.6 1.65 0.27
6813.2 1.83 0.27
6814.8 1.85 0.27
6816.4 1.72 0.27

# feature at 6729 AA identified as [O III]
